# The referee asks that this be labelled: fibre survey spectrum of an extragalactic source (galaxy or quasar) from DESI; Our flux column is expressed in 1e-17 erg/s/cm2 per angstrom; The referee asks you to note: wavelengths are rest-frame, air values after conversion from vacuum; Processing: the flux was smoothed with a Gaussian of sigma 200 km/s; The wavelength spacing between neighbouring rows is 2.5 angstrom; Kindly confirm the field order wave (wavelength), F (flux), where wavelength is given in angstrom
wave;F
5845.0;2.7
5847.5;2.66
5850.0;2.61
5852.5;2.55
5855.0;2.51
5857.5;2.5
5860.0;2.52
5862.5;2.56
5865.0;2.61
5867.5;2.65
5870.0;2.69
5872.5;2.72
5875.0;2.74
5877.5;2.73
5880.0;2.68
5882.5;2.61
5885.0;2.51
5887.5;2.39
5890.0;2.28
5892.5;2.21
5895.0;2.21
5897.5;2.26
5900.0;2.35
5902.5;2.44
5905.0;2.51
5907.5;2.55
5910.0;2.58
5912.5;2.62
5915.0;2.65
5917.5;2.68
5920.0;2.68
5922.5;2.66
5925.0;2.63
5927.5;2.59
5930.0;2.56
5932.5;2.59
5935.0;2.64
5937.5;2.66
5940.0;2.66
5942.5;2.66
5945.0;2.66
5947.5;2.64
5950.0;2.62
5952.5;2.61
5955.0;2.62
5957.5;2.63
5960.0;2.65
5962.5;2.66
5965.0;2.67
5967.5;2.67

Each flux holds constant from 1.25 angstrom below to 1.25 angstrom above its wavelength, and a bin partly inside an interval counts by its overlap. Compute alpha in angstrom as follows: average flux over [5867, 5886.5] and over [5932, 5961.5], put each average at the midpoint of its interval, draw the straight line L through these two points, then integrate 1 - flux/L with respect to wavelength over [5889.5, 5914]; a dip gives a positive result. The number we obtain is 2.28 angstrom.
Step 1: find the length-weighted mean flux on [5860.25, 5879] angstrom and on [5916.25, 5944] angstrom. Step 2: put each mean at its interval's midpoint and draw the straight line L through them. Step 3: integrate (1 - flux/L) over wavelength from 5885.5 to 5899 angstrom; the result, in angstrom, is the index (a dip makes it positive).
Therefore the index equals 1.9 angstrom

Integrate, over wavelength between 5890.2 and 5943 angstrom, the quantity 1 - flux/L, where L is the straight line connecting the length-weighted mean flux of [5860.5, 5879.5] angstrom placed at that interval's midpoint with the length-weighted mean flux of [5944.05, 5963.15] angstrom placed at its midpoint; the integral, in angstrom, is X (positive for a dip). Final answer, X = 2.3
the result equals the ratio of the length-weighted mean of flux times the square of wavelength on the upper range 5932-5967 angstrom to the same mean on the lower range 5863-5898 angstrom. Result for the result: 1.1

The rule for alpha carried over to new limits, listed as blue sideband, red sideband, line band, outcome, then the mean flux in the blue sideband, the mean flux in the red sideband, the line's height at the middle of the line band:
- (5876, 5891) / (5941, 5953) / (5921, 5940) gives -0.06 angstrom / 2.54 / 2.64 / 2.61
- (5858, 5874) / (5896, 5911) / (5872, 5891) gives -0.24 angstrom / 2.62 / 2.44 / 2.55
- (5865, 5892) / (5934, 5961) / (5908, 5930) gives -0.08 angstrom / 2.59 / 2.64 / 2.62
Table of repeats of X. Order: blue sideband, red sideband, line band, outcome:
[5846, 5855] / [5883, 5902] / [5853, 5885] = -1.8 angstrom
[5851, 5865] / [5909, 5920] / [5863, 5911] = 1.4 angstrom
